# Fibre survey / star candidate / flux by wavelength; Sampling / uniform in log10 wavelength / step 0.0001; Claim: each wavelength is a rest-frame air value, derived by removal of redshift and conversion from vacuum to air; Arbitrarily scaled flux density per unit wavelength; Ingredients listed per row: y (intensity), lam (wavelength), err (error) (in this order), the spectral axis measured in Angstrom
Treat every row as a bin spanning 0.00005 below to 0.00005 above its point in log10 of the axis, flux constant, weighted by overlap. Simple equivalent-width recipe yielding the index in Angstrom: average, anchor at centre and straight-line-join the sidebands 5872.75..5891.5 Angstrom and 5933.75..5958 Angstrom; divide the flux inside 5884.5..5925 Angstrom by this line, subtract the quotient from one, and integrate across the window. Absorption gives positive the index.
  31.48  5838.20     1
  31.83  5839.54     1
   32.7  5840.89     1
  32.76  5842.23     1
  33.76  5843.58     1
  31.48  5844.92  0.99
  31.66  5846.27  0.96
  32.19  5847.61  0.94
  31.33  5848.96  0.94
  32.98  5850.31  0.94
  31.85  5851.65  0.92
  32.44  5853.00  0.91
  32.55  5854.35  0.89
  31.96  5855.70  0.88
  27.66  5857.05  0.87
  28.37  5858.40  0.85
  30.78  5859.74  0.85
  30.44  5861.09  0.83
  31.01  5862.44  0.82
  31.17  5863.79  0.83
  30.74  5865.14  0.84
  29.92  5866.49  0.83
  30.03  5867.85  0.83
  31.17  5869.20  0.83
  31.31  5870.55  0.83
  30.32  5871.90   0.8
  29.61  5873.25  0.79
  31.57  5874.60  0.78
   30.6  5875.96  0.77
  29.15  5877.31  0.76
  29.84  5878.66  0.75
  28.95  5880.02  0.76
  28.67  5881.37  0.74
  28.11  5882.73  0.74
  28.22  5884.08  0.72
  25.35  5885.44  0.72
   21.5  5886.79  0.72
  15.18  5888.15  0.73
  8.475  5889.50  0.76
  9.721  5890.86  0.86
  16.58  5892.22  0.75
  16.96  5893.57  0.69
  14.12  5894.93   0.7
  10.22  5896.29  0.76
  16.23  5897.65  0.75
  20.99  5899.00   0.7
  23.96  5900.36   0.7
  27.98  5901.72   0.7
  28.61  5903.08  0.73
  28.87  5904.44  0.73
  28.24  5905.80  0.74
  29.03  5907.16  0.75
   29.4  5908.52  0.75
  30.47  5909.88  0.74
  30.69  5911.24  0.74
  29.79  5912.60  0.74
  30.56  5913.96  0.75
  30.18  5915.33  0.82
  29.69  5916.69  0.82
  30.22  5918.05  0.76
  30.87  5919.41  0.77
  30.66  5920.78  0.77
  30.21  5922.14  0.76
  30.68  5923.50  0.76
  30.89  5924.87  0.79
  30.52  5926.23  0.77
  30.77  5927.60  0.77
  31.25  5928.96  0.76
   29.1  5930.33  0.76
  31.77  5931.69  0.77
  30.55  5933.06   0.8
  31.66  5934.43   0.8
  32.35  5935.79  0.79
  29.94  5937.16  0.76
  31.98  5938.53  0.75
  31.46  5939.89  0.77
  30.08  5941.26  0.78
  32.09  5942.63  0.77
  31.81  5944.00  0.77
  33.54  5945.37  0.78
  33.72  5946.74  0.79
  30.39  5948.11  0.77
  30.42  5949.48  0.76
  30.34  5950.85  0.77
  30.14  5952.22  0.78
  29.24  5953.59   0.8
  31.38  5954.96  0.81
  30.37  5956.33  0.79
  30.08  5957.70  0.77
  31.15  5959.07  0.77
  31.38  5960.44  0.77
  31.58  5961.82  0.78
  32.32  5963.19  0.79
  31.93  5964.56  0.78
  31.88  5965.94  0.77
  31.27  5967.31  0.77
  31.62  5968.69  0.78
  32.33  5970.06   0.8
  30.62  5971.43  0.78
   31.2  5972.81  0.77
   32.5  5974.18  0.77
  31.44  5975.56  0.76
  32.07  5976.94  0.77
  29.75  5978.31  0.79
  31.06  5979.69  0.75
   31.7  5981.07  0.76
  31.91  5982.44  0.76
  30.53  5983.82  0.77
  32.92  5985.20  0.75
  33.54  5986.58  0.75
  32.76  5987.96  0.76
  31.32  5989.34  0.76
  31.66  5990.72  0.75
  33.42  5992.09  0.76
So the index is 4.0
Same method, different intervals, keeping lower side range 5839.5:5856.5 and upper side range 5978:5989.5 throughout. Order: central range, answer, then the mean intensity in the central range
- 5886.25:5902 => 7.6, 16.5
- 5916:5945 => 1.0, 30.9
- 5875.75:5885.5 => 1.0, 28.7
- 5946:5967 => 0.5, 31.1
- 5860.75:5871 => 0.5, 30.7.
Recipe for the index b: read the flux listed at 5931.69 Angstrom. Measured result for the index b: 31.77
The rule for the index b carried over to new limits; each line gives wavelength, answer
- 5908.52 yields 29.4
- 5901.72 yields 27.98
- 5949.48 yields 30.42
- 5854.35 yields 32.55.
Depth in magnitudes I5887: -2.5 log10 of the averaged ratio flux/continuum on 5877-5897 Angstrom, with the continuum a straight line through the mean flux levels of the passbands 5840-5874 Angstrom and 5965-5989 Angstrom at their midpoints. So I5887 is 0.457 mag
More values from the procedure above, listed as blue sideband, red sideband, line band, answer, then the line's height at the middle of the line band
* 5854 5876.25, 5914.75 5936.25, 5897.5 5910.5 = 0.15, 30.6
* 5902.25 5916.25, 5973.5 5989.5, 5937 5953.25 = -0.02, 30.7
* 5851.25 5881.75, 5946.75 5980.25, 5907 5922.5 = 0.02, 30.8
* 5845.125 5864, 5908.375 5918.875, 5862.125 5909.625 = 0.21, 30.7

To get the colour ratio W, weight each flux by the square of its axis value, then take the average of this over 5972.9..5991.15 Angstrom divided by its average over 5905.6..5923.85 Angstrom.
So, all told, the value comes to 1.08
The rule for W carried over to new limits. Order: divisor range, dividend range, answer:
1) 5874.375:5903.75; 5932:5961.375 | 1.43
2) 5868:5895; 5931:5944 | 1.30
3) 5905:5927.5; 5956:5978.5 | 1.06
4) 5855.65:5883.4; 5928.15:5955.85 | 1.06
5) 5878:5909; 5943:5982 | 1.44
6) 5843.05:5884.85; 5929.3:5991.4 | 1.06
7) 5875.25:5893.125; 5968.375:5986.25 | 1.41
